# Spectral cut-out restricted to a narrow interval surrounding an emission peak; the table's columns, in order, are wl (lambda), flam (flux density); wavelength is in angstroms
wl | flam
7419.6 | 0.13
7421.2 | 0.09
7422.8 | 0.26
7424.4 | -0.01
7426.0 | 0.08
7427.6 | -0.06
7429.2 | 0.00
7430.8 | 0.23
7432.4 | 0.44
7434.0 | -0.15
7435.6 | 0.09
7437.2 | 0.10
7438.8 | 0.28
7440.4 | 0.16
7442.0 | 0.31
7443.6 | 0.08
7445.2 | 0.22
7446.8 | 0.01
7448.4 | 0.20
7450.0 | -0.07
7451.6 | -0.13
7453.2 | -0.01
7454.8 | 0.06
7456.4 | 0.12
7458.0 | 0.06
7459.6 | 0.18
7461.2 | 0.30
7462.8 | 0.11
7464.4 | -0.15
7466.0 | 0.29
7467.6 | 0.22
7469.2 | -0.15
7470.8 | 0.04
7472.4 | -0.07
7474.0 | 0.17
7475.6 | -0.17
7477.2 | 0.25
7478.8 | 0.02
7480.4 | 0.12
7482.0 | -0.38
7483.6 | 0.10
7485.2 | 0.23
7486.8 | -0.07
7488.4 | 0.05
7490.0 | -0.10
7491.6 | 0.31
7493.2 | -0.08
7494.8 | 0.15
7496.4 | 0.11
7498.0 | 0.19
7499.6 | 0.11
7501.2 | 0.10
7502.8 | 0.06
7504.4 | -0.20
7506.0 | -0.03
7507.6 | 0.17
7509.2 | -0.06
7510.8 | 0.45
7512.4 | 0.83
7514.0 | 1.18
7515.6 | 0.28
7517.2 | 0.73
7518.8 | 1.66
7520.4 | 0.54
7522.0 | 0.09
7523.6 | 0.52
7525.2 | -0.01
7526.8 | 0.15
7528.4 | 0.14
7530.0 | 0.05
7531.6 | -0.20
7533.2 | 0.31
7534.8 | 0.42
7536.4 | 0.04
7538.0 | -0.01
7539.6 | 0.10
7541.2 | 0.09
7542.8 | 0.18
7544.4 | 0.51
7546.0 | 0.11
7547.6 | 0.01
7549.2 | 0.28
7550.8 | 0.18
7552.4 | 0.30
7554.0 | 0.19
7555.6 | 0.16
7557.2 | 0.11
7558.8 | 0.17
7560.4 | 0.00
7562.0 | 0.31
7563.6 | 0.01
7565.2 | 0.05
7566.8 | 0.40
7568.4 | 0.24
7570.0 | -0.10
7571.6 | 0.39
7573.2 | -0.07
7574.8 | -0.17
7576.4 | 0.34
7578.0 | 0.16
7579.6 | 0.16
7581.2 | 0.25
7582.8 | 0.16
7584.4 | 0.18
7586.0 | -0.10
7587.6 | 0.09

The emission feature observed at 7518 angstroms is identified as [O II] 3727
